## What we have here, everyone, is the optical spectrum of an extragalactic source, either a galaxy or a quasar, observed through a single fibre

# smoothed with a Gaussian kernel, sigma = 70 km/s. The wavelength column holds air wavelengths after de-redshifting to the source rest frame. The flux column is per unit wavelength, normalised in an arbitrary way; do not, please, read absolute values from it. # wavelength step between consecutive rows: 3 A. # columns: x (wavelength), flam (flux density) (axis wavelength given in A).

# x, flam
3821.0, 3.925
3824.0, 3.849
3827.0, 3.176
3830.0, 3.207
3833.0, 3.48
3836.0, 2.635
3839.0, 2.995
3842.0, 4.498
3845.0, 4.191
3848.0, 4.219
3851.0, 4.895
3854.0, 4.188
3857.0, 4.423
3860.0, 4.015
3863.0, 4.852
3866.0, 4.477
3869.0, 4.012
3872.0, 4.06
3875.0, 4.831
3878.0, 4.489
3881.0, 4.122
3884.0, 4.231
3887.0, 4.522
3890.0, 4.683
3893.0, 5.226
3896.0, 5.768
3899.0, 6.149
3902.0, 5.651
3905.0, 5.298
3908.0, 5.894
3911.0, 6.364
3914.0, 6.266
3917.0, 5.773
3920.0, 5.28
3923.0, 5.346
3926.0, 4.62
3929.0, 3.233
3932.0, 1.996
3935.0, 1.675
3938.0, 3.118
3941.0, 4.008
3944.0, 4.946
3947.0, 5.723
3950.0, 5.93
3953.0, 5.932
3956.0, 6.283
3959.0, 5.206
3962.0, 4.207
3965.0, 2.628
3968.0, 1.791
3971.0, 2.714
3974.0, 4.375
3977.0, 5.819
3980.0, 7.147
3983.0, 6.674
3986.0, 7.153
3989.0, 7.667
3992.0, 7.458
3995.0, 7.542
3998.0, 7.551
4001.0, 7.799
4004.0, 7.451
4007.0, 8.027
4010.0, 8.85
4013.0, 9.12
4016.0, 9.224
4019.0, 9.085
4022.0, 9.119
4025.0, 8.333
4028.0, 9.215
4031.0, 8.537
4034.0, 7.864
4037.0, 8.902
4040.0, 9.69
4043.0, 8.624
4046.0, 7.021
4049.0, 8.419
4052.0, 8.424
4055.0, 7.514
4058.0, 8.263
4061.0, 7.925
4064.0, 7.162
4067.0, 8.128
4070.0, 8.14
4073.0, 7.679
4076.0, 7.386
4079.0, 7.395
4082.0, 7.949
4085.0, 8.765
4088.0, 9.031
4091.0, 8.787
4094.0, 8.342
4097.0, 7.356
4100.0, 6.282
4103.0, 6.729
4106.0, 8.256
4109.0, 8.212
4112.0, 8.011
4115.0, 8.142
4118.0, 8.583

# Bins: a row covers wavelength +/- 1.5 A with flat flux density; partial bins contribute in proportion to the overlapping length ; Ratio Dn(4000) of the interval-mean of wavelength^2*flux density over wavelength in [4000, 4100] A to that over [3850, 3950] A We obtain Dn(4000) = 1.9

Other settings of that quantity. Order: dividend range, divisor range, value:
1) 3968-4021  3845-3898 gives 1.68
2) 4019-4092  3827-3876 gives 2.28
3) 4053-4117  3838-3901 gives 1.94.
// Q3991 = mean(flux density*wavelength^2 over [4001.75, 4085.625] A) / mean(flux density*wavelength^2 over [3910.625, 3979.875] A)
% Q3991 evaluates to 1.93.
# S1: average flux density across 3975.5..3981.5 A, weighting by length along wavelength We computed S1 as 6.48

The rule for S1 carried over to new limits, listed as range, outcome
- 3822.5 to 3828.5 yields 3.51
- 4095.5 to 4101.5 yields 6.82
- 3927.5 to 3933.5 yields 2.61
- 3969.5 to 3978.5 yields 4.3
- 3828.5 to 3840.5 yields 3.08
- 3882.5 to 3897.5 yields 4.89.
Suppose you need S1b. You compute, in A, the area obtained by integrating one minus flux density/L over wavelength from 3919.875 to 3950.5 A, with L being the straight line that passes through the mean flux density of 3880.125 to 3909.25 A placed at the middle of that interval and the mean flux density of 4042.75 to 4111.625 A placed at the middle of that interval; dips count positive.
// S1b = 9.1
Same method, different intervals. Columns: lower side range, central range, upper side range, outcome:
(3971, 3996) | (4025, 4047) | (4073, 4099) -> -3.89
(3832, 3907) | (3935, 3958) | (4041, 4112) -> 3.50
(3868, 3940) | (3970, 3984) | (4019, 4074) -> 2.51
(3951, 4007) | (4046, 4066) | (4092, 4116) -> -2.53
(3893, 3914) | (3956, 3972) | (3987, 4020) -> 7.97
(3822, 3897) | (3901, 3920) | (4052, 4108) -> -3.00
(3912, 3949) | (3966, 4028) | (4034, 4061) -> -4.11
